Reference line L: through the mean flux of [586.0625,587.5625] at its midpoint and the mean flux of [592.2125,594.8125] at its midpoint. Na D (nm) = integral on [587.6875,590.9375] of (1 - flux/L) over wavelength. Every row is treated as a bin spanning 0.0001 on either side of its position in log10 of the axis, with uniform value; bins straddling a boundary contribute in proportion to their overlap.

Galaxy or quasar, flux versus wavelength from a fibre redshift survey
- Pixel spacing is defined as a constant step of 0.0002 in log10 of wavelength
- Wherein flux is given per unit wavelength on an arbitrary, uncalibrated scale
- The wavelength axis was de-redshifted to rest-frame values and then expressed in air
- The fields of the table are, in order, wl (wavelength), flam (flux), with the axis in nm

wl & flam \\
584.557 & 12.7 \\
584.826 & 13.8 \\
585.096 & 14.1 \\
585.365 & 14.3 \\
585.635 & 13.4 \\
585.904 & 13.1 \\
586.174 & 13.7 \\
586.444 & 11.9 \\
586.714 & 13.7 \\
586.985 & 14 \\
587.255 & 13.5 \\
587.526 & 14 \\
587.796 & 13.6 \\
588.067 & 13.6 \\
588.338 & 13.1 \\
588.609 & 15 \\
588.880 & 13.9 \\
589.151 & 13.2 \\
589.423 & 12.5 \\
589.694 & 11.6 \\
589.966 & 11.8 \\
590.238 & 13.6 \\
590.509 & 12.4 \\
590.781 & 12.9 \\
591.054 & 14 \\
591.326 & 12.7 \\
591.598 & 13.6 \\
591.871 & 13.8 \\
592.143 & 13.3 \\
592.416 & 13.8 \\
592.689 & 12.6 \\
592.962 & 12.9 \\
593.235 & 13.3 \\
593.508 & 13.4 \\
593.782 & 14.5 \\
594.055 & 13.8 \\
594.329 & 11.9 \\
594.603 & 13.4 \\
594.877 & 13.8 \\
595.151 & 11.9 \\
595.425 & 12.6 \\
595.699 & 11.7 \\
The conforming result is 0.07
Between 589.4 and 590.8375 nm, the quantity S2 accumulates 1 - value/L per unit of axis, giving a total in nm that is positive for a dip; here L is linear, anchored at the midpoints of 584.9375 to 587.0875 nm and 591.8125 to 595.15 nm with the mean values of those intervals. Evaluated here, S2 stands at 0.10 nm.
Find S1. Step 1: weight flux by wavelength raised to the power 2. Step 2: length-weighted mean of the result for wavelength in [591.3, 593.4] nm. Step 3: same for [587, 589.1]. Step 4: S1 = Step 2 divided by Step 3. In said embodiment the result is 0.98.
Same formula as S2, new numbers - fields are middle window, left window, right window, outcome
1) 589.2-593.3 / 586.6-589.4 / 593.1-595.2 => 0.15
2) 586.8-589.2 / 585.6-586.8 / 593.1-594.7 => -0.11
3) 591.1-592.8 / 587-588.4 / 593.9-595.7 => -0.03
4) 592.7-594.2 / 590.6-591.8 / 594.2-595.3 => -0.06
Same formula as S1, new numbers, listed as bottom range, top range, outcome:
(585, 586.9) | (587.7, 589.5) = 1.02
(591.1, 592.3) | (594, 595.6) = 0.97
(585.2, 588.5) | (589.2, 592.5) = 0.97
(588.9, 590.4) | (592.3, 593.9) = 1.07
